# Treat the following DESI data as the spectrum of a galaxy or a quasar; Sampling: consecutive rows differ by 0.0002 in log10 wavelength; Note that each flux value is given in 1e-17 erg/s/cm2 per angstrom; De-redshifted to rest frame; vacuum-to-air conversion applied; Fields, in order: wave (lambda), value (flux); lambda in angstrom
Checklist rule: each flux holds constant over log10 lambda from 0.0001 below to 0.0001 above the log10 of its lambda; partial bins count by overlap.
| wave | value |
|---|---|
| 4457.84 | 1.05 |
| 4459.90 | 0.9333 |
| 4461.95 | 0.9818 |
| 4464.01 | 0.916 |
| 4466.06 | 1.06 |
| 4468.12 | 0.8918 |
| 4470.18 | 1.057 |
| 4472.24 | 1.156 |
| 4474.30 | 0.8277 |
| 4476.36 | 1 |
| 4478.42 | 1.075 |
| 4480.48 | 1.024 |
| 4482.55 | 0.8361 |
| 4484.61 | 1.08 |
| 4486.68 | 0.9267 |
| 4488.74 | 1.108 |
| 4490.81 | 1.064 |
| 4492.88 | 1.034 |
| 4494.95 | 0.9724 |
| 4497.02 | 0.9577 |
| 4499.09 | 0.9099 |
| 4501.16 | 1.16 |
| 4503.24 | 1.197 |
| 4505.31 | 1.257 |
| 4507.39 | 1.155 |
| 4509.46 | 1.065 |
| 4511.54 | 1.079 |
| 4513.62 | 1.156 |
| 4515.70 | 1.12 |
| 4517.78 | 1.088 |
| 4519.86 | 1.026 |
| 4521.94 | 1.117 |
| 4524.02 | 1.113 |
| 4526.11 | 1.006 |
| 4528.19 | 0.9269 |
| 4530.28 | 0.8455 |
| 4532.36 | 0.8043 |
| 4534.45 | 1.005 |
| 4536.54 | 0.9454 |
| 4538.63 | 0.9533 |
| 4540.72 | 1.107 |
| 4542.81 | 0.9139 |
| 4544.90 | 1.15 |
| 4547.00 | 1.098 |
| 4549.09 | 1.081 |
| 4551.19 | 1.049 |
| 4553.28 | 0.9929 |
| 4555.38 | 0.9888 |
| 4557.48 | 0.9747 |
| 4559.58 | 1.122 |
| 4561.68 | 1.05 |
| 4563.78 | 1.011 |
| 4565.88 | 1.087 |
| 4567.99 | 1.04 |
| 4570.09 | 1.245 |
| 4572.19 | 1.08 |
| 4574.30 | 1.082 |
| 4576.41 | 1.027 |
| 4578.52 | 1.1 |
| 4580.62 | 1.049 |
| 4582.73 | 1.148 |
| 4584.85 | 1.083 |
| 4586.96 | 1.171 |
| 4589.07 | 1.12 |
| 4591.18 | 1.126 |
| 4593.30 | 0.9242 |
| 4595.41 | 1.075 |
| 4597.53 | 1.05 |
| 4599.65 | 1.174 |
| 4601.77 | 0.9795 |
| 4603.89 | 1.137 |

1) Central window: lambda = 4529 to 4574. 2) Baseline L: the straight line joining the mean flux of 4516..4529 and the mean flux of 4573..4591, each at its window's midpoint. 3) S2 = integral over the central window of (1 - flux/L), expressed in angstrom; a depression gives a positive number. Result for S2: 2.1 angstrom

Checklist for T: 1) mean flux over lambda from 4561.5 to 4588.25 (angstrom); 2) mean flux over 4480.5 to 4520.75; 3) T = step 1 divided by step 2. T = 1.0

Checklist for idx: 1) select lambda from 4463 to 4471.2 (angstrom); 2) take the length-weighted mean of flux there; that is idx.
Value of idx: 0.981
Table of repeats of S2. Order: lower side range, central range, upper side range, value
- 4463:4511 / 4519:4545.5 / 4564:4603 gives 1.7 angstrom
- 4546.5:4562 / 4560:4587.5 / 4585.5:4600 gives -0.6 angstrom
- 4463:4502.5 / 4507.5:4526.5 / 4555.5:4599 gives -1.1 angstrom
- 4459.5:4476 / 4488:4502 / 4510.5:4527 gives 0.2 angstrom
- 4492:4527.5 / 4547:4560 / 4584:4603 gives 0.5 angstrom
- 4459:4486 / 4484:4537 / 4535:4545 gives -2.6 angstrom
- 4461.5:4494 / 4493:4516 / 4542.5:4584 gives -1.5 angstrom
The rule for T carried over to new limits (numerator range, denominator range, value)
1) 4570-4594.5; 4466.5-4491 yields 1.09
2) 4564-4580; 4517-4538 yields 1.10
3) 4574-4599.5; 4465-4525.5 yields 1.03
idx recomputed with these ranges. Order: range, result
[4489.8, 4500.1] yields 0.988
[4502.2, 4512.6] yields 1.15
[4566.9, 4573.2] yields 1.12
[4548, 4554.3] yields 1.04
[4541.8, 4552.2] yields 1.06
